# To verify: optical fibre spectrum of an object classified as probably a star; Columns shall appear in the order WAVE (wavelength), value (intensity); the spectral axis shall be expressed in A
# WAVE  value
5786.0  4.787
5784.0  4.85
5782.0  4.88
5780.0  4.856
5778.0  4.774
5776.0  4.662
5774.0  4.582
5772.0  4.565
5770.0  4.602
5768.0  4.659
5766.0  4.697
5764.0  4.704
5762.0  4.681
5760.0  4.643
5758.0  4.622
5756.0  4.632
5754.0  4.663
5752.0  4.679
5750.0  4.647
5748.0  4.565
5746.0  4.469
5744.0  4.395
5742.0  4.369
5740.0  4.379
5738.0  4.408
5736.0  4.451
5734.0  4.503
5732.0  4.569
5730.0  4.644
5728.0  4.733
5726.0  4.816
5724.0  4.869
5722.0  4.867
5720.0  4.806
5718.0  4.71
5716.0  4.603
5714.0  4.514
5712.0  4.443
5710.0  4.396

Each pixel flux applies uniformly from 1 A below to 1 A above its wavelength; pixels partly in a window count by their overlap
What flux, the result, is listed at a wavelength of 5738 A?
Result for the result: 4.408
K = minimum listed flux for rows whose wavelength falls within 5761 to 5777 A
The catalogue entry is 4.565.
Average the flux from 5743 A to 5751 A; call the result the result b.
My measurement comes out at 4.52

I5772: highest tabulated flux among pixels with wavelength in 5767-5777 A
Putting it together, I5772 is 4.662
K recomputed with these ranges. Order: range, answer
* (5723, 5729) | 4.733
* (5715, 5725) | 4.603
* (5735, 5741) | 4.379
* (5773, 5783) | 4.582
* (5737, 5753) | 4.369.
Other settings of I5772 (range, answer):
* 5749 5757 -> 4.679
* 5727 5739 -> 4.733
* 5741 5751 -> 4.647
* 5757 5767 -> 4.704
